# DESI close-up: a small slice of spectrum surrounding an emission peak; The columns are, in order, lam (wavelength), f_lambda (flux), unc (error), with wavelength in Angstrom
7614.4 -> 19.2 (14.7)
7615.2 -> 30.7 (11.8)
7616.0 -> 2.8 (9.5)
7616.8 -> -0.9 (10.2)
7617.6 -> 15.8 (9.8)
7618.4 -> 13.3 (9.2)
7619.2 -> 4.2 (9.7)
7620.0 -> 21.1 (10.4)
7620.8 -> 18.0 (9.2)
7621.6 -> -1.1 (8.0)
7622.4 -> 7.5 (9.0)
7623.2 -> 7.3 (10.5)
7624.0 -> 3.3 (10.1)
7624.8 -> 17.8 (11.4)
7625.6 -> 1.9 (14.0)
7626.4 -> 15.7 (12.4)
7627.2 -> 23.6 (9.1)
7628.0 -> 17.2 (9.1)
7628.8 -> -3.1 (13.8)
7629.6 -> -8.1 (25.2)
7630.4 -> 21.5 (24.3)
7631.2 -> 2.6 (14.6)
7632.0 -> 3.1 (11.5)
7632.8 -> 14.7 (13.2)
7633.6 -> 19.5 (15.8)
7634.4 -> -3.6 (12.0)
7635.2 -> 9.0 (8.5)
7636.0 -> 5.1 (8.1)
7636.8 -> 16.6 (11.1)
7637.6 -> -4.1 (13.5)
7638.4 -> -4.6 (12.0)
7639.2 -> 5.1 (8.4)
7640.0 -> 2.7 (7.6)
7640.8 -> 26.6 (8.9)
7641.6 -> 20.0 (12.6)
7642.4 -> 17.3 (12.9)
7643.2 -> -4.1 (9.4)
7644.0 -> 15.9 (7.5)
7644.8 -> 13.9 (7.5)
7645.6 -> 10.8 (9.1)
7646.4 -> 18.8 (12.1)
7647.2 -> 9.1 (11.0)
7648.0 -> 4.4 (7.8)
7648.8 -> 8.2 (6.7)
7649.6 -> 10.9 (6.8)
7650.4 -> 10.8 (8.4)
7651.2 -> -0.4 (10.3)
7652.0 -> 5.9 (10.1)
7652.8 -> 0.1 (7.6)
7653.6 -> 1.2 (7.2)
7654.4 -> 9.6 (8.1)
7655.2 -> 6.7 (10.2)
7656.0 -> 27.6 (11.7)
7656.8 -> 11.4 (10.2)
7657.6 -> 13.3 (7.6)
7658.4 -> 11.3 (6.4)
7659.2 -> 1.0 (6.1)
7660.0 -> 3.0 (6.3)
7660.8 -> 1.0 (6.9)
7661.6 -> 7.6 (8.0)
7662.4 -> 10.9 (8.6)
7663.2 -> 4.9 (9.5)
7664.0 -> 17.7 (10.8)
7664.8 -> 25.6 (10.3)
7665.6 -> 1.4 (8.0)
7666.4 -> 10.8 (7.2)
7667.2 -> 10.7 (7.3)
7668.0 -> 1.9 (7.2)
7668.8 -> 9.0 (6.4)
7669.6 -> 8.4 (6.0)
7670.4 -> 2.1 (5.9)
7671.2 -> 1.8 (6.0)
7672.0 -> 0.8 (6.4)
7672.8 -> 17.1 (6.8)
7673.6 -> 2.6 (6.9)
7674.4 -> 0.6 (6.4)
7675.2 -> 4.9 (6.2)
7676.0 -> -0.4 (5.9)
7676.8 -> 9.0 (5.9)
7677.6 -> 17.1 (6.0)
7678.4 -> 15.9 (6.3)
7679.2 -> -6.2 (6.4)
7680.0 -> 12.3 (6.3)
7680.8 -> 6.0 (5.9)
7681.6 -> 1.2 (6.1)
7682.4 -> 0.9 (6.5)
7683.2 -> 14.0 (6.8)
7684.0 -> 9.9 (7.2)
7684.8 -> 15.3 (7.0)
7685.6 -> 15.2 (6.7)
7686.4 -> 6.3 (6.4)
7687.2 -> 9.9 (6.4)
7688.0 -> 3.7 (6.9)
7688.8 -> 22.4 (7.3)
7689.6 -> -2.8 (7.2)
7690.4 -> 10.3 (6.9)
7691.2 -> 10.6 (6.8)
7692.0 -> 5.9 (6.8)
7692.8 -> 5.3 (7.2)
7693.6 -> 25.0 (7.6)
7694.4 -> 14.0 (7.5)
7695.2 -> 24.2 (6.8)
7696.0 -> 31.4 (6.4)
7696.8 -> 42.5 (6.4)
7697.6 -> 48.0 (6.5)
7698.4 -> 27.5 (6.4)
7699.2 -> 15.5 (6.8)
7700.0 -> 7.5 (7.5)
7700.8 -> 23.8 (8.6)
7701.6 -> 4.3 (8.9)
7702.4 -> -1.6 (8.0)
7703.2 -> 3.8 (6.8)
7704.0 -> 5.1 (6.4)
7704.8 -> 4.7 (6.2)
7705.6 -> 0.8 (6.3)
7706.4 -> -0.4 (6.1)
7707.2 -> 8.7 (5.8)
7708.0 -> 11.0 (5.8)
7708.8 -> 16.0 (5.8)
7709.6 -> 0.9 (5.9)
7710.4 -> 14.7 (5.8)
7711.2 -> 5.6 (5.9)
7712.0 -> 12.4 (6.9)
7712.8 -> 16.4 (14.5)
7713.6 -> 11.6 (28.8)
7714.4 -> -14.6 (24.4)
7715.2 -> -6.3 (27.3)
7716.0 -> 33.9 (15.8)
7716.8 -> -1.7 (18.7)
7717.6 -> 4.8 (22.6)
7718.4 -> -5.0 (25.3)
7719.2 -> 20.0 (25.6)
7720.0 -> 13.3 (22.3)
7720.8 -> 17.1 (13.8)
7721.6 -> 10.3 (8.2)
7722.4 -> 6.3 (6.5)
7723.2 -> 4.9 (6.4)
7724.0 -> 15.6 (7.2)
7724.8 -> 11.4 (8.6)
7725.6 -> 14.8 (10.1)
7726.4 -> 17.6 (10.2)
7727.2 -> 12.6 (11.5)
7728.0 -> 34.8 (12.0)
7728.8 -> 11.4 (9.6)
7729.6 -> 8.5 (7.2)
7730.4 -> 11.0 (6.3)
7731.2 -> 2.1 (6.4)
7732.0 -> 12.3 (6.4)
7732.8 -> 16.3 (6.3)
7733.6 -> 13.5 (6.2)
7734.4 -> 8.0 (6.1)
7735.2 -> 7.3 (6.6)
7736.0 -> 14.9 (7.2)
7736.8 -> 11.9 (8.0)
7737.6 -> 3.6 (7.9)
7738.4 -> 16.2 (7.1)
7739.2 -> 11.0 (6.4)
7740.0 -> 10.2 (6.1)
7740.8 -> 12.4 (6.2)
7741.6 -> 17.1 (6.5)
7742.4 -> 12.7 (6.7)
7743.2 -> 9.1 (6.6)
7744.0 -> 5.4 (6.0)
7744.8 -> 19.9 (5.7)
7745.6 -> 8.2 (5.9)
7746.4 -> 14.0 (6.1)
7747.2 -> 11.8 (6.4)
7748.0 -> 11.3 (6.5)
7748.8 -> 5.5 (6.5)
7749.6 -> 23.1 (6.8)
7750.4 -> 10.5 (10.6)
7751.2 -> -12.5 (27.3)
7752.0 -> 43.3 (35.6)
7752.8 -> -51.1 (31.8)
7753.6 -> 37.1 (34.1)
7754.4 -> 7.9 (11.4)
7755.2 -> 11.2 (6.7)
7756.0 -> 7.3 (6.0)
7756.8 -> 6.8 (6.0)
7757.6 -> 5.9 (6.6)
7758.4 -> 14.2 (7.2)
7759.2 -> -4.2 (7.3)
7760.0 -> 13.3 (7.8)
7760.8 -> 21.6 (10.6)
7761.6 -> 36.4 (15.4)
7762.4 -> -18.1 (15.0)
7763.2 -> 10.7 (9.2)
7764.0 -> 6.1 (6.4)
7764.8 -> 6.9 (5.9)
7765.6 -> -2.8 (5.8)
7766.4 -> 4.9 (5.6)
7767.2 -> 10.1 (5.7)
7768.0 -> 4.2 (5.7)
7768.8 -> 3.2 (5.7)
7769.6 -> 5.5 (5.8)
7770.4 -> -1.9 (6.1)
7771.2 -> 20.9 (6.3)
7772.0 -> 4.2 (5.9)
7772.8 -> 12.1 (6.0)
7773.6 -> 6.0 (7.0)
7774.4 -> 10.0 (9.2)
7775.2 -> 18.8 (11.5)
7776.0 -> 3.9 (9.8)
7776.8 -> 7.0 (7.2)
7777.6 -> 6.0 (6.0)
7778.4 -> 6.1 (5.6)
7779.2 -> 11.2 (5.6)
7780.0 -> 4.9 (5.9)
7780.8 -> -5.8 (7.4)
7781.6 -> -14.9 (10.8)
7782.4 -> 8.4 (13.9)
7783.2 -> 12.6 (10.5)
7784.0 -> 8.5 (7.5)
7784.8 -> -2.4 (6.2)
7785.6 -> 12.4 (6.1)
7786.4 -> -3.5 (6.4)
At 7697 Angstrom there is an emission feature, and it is H-gamma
